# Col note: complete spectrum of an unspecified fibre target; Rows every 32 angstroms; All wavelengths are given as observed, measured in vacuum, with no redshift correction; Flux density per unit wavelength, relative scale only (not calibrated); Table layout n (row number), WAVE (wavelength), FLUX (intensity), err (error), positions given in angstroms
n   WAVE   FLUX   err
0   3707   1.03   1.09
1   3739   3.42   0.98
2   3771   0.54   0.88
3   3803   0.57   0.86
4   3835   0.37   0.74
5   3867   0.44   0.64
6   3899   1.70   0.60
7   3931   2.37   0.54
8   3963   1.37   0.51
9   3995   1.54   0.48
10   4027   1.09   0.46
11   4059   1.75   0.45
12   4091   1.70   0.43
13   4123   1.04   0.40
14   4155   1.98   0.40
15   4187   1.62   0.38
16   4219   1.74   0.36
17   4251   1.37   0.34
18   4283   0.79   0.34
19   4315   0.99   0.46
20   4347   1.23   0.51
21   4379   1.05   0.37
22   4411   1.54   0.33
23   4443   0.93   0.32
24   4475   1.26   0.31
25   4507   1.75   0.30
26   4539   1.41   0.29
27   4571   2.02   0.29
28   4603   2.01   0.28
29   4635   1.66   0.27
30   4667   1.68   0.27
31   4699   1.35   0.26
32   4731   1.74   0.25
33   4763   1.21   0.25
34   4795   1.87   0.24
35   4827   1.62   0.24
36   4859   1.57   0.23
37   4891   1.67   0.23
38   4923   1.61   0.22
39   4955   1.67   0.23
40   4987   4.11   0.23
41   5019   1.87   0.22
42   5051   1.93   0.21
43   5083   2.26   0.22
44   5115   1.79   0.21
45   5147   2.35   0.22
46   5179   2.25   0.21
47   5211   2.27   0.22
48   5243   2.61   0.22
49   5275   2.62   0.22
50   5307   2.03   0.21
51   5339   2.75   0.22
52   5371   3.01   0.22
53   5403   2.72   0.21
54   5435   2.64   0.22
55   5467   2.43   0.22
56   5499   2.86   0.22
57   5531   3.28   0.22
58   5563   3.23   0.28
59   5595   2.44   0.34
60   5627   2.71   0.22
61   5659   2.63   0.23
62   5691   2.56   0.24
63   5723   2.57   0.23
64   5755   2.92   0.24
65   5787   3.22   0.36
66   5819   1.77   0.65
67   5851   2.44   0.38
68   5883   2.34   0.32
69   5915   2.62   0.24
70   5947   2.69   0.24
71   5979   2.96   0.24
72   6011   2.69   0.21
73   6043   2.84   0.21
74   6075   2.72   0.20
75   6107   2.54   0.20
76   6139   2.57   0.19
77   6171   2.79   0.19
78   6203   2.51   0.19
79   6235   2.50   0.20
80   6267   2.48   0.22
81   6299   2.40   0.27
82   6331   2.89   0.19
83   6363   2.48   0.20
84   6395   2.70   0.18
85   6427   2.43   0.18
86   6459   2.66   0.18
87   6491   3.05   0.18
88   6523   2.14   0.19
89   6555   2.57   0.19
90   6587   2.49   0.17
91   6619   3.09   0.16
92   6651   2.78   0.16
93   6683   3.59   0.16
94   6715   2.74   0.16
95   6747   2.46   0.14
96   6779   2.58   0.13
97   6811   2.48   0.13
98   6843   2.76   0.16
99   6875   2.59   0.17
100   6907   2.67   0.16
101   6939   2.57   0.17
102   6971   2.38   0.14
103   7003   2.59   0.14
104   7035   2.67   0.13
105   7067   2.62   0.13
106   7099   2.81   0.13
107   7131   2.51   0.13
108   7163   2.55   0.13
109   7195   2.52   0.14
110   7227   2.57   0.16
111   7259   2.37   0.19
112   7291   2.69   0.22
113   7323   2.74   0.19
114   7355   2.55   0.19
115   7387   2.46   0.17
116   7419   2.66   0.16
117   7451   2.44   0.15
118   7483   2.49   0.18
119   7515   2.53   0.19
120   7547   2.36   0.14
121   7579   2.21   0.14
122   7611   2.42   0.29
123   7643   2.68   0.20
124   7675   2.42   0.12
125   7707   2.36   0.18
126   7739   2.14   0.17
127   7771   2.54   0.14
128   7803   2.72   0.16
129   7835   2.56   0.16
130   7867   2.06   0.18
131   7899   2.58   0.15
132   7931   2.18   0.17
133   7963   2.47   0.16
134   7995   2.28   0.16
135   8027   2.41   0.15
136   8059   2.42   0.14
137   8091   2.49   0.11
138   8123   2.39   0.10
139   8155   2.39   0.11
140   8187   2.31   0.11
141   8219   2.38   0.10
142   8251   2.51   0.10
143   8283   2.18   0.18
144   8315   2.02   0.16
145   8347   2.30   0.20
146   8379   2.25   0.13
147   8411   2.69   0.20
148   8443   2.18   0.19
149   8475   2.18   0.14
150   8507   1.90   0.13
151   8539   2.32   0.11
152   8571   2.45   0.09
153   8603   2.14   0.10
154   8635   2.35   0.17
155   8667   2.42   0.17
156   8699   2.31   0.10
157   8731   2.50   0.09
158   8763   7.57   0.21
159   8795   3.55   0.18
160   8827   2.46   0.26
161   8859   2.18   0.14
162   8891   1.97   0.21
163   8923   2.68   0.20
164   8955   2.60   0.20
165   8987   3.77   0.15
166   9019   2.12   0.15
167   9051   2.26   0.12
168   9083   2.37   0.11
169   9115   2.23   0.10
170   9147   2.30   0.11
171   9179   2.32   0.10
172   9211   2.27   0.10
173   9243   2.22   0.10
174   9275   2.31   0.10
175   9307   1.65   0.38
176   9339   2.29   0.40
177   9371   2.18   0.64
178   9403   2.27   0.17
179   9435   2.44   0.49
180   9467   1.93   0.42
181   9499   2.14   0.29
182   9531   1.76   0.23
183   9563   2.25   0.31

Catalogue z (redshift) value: 0.336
